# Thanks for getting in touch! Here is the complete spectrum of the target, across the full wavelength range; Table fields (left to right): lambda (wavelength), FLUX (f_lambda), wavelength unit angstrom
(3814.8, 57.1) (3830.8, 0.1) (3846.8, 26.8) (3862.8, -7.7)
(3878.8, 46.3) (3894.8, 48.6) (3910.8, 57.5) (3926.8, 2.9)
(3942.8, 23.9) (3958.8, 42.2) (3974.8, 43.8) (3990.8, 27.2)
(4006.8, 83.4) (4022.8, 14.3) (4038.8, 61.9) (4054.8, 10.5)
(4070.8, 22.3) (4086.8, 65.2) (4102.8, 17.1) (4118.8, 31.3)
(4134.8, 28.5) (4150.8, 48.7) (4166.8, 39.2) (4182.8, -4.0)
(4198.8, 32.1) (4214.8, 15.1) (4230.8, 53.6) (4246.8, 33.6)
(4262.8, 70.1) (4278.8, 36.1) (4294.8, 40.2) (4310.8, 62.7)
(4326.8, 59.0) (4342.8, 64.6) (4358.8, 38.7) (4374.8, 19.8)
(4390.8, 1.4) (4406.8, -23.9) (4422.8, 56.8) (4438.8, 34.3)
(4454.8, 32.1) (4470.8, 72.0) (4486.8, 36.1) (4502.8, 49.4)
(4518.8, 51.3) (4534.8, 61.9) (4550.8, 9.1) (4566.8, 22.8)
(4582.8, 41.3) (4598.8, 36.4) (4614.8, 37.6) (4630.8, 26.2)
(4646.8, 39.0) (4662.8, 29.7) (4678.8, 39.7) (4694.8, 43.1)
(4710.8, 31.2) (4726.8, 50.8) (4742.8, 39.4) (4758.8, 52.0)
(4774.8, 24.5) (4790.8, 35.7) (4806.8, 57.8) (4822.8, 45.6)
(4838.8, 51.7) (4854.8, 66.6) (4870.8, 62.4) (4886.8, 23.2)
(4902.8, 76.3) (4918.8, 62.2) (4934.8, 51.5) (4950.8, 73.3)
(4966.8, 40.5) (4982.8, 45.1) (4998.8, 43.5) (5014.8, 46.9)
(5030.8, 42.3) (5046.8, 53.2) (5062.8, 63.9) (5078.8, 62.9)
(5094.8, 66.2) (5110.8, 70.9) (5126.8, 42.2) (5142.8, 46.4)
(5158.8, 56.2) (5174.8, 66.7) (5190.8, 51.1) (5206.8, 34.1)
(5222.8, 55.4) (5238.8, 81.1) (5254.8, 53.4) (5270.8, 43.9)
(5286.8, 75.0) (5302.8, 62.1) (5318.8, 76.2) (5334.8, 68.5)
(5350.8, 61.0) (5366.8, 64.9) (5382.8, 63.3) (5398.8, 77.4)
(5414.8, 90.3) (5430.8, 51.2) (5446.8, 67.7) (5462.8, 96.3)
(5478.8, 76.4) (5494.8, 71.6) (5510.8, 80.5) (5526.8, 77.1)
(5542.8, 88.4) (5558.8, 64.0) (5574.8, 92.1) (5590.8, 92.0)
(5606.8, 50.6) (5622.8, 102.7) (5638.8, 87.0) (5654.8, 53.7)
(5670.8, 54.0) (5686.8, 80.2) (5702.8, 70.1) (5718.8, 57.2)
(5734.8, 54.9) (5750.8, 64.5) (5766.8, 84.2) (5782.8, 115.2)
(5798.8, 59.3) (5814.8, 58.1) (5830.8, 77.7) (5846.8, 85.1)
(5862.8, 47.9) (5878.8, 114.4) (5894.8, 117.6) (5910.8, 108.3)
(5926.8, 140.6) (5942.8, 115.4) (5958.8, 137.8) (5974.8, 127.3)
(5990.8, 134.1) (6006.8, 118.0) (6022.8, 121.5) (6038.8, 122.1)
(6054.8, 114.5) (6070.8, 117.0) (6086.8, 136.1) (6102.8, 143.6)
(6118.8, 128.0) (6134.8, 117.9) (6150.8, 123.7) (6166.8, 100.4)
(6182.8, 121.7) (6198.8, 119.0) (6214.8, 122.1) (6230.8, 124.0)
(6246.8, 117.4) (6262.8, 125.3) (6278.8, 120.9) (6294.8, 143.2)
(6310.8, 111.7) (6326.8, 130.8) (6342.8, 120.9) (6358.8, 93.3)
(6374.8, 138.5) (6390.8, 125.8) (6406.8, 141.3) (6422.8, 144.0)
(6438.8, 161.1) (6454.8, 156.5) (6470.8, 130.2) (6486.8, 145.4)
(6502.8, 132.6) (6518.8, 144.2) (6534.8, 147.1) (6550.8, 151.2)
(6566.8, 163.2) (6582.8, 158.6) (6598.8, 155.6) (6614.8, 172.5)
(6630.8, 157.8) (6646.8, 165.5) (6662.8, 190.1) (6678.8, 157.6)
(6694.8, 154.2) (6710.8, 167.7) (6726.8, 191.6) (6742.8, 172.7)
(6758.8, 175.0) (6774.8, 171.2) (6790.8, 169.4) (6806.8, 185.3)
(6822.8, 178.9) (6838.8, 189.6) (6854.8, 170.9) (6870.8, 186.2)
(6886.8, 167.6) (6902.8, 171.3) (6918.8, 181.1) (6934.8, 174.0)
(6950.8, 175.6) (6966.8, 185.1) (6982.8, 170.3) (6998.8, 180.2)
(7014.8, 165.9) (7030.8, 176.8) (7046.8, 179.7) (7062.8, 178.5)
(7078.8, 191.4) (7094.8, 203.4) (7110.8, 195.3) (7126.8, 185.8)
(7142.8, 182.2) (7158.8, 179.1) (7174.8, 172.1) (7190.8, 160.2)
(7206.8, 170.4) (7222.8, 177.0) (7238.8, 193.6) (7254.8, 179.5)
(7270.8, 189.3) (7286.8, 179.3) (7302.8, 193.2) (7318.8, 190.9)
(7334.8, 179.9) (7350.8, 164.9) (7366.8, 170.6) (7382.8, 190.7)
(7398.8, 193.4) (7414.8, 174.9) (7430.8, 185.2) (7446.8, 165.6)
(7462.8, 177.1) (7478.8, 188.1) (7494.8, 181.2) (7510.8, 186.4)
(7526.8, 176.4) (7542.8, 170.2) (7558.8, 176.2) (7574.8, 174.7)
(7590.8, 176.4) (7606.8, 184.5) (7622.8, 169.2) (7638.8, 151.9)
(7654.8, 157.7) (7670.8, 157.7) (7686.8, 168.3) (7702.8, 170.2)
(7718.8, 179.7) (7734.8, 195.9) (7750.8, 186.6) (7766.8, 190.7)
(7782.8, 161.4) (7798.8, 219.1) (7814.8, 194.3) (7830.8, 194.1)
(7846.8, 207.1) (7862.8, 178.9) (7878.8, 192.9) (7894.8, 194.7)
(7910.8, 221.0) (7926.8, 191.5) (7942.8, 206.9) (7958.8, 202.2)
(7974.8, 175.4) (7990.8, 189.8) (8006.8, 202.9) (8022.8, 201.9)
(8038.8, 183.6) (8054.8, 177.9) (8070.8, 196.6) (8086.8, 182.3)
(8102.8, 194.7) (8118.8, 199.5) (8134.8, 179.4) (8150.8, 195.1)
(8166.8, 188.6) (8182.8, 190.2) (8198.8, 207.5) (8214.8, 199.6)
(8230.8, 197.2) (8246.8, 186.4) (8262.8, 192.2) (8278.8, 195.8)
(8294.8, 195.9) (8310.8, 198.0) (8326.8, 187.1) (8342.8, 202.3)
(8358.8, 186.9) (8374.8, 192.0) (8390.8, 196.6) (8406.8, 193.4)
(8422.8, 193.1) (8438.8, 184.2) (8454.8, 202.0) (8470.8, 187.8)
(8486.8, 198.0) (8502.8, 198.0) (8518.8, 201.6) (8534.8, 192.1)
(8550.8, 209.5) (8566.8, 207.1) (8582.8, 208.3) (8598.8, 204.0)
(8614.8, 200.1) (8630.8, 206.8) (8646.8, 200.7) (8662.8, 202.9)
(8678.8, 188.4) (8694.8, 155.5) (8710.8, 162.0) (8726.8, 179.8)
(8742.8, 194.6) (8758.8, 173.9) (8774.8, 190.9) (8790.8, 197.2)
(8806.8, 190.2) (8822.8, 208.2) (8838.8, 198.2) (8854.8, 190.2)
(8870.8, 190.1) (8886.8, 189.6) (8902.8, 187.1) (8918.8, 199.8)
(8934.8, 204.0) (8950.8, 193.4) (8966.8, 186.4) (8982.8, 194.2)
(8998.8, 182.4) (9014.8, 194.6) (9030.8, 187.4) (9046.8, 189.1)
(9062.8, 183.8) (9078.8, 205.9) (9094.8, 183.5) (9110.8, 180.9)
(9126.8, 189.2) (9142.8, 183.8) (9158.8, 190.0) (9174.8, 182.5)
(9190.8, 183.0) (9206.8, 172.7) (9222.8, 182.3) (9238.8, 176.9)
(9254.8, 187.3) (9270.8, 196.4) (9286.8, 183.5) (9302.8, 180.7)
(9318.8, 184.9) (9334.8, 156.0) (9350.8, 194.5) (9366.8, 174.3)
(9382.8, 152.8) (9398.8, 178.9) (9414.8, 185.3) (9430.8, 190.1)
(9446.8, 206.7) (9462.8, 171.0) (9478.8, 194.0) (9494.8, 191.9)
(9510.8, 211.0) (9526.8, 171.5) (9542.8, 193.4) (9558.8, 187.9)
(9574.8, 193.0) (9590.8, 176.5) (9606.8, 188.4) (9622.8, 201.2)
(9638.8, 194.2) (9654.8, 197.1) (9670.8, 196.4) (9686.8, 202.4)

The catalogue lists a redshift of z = 0.476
